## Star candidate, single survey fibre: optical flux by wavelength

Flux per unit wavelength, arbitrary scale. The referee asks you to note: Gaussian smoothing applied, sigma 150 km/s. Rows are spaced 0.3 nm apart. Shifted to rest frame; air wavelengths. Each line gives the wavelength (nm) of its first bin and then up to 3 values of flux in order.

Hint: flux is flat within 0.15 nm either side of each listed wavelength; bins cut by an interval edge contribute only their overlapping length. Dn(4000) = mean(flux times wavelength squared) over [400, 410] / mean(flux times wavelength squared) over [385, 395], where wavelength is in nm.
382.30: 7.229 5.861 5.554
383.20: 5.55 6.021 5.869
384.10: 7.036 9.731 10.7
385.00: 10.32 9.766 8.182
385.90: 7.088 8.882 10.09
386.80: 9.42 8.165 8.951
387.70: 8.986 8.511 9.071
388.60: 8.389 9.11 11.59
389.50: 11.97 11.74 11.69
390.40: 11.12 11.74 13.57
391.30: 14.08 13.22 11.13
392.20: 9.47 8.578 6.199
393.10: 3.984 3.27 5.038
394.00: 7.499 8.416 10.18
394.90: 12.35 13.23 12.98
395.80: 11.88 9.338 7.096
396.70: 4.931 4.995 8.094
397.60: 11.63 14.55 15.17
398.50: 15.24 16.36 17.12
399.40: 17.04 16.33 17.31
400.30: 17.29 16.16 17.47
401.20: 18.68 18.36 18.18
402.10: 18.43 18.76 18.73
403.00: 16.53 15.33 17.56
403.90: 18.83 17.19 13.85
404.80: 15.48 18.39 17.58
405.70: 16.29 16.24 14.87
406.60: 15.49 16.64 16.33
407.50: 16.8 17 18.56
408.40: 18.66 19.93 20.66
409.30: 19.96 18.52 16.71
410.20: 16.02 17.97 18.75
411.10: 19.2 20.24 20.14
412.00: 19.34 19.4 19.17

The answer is 1.99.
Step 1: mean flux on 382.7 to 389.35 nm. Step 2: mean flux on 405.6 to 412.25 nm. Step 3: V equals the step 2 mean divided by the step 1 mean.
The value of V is 2.12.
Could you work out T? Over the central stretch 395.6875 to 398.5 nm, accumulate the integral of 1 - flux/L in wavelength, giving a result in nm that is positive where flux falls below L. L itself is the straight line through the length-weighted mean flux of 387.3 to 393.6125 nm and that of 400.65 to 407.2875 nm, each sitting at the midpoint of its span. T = 0.72 nm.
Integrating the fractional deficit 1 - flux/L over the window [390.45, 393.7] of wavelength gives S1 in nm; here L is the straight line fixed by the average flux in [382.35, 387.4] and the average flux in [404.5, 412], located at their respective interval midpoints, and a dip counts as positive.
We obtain 0.448 nm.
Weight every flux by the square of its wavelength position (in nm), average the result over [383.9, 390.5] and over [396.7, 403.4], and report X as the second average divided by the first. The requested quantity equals 1.75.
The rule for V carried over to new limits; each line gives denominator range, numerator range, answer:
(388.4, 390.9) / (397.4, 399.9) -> 1.40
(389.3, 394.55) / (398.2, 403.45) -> 1.79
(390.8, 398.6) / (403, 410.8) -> 1.76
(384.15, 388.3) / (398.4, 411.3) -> 1.91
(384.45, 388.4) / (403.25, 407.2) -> 1.81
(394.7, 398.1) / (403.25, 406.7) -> 1.62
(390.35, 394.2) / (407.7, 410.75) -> 2.03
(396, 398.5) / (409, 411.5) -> 1.89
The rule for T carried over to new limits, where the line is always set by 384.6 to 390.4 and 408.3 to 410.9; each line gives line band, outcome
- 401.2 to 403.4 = -0.32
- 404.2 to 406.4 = 0.08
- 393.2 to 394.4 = 0.62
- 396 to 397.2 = 0.61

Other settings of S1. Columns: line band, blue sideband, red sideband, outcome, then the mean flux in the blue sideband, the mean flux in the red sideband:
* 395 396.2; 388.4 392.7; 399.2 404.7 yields 0.163 nm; 11.2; 17.3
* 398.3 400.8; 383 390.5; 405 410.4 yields -0.419 nm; 9.08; 17.5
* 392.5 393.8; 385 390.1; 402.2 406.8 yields 0.744 nm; 9.47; 16.8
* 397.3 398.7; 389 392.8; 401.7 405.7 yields 0.104 nm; 11.4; 17.2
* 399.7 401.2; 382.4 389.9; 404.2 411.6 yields -0.277 nm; 8.63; 17.5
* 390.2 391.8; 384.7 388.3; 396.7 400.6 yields -0.265 nm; 9.02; 14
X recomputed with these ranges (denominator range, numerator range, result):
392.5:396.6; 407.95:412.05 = 2.39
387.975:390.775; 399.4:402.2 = 1.76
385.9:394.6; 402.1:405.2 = 1.95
